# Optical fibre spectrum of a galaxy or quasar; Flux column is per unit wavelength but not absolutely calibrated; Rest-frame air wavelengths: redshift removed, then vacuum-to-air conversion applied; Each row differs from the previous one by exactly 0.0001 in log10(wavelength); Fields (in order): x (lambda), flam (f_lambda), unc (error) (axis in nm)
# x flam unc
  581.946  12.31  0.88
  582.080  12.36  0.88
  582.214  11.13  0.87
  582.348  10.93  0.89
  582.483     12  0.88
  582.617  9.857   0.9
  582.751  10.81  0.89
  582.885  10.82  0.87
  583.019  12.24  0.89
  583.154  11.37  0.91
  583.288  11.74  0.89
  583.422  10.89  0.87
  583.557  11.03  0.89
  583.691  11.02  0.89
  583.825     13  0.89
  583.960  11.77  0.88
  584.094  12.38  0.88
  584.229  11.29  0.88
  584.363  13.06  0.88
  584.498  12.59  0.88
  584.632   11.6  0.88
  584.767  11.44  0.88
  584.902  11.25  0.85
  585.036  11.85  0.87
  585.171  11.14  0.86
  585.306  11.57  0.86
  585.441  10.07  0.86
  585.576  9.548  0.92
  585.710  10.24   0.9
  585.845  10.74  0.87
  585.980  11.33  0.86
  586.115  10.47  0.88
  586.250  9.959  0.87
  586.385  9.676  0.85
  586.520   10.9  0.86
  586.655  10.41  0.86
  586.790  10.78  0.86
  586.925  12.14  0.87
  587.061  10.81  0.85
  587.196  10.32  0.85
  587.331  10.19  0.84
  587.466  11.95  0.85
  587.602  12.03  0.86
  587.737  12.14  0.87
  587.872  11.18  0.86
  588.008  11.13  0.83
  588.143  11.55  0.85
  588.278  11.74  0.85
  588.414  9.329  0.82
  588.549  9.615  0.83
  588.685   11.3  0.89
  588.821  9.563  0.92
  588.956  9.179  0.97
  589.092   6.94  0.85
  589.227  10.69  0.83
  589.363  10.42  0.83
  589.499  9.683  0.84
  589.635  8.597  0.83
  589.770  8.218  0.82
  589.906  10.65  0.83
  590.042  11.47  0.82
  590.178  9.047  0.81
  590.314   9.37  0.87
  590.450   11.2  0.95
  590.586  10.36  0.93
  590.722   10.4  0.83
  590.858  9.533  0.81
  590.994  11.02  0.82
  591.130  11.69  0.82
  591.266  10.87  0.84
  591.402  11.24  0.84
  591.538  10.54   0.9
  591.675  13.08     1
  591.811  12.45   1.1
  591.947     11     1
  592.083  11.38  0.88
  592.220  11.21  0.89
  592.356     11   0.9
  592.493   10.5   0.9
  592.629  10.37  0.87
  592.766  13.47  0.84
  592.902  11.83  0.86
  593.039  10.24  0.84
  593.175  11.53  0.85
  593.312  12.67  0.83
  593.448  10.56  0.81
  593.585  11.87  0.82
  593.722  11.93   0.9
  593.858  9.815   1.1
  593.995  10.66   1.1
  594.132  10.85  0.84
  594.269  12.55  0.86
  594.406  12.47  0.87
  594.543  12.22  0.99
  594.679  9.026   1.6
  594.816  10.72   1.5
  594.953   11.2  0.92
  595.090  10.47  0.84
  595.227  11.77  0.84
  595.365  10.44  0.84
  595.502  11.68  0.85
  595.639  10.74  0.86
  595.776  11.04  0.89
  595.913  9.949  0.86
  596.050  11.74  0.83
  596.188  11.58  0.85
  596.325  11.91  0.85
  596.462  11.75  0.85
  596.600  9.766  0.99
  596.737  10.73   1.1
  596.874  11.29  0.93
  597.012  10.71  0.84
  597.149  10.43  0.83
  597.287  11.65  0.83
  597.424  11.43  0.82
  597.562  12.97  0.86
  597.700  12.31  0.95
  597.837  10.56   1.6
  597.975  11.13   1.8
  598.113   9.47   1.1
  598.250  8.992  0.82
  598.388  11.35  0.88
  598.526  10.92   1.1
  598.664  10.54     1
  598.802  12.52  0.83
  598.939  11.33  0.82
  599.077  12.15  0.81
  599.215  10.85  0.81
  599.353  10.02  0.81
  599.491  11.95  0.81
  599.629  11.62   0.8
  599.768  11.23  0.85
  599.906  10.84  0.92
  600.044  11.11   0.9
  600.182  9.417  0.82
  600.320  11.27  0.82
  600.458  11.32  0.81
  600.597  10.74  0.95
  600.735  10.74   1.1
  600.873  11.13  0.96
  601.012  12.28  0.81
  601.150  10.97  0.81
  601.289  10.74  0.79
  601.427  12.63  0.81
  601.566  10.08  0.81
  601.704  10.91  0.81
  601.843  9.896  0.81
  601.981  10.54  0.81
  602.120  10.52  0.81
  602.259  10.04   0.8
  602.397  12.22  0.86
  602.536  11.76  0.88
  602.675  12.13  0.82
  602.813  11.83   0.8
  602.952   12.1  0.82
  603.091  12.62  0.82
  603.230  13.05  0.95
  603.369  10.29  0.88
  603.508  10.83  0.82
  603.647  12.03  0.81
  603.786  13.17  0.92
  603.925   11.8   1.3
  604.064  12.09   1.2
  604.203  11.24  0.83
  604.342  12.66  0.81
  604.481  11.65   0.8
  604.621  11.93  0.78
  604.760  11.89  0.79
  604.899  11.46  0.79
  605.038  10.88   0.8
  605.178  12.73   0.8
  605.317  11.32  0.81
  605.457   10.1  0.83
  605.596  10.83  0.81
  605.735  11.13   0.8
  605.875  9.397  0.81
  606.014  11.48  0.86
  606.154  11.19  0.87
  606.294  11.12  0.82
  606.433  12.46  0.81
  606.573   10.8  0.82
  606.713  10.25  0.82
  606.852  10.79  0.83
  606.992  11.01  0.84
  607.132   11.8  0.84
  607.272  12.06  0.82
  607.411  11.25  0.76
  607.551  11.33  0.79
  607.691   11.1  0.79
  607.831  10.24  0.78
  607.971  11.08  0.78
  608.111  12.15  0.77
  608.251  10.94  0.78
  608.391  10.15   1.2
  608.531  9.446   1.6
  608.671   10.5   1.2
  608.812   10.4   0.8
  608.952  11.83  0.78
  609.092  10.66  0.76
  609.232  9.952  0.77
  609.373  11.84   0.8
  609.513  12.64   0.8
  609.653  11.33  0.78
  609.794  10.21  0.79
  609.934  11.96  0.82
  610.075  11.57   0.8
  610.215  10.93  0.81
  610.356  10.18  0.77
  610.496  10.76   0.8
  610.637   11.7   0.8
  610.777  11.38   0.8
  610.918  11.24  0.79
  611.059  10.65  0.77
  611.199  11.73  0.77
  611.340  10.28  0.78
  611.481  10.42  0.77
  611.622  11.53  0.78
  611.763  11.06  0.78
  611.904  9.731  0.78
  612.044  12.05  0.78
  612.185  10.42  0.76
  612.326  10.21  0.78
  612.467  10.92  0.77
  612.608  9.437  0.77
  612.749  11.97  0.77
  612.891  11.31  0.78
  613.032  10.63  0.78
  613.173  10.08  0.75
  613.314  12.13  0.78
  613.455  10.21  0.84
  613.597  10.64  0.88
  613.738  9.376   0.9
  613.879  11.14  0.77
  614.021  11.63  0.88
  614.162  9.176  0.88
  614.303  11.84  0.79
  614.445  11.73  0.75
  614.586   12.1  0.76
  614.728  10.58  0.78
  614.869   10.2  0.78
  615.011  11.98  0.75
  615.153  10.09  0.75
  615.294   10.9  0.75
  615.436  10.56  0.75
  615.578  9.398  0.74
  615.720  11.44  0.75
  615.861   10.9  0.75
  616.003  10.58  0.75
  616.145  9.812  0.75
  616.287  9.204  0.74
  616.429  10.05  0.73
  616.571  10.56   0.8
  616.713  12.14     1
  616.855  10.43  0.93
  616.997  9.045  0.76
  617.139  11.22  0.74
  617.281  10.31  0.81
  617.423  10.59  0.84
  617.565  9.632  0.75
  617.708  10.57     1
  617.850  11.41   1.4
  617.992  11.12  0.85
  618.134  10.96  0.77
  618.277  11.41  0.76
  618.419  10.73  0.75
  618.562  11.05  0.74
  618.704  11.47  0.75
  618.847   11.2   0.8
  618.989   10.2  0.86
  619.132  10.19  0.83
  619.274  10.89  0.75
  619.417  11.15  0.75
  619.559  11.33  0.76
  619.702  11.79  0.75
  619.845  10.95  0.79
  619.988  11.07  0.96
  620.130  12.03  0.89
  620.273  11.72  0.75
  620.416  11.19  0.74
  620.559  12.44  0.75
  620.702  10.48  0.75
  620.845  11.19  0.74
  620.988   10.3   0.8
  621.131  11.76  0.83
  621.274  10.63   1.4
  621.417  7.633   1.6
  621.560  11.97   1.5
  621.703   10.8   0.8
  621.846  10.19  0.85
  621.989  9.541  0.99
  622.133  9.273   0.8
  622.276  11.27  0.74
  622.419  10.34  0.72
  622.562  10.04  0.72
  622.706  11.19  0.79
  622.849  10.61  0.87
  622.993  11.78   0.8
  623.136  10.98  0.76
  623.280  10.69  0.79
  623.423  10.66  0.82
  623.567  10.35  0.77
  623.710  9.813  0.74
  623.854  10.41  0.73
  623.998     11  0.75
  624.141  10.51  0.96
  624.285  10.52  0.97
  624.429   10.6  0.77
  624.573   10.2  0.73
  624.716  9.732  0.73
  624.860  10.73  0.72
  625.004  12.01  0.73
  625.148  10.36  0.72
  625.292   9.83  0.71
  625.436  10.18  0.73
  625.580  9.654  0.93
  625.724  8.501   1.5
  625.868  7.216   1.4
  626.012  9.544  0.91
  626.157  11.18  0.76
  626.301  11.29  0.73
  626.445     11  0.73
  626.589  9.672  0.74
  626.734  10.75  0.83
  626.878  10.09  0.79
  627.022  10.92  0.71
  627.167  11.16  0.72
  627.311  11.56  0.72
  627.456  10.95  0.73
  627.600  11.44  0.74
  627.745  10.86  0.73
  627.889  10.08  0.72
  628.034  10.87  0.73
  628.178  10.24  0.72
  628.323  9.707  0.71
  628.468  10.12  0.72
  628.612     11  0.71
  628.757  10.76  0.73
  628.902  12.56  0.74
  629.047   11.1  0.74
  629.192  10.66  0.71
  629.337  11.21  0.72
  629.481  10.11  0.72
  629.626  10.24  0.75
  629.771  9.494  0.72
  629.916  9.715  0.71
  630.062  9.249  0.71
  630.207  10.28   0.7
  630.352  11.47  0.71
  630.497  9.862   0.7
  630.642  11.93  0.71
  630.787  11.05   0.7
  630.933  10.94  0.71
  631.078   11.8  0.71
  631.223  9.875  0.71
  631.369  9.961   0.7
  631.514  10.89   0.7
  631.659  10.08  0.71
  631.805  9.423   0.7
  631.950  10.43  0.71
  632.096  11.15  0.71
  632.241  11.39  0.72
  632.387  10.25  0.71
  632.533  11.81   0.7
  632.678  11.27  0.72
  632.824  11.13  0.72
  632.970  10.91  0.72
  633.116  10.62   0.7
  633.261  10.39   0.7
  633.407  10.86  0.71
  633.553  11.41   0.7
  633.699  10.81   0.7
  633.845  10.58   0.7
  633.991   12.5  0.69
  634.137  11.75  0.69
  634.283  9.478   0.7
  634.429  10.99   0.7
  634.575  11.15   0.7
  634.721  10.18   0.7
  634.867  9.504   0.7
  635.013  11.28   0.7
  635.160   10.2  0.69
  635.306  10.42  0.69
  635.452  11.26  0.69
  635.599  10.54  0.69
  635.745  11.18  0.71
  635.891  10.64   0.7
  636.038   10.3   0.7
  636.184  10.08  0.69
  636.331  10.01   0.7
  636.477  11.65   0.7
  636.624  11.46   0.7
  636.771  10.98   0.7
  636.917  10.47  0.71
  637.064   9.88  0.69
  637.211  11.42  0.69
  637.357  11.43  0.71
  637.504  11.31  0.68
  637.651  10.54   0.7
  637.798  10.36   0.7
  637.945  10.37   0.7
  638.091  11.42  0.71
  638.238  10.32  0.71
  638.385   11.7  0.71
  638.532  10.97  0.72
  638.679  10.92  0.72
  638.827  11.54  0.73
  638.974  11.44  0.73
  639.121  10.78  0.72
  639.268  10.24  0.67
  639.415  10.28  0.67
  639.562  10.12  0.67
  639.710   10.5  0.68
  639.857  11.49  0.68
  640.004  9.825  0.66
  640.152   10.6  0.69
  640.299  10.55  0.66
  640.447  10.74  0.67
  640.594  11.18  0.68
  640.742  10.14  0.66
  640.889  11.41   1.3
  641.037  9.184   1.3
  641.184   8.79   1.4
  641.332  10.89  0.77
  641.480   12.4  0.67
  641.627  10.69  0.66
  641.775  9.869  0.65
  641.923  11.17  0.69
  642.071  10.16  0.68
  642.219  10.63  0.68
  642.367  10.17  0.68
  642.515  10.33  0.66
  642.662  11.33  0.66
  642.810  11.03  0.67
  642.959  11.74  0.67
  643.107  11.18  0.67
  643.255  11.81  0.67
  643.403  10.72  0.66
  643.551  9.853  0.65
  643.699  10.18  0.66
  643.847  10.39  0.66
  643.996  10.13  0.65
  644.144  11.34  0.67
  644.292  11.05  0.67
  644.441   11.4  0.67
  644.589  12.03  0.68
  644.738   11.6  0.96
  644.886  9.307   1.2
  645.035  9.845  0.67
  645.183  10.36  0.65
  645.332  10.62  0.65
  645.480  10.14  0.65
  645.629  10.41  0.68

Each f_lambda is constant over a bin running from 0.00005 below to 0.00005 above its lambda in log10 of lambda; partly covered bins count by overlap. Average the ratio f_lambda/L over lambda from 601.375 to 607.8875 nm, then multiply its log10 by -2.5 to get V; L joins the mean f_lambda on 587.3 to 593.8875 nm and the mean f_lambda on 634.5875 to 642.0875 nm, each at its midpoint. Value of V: -0.06 mag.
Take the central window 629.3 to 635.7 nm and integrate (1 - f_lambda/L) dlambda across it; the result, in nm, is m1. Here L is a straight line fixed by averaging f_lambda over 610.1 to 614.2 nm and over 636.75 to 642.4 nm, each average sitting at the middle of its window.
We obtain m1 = 0.026 nm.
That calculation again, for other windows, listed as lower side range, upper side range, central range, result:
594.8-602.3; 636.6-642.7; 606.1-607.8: -0.04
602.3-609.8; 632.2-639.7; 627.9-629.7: 0.04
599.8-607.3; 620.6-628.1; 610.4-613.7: 0.03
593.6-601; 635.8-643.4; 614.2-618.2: 0.10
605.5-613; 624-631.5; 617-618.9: -0.01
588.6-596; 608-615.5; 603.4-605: -0.14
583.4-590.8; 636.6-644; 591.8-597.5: -0.24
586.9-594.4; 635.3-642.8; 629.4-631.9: 0.08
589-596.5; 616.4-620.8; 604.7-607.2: -0.05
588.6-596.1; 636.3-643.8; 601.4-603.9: -0.16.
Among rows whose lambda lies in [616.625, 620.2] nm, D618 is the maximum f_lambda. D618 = 12.14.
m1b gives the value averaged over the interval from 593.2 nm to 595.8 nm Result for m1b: 11.2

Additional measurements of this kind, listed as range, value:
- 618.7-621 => 11.2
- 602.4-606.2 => 11.6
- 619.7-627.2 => 10.5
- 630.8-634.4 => 10.8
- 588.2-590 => 9.72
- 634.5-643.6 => 10.7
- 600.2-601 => 11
